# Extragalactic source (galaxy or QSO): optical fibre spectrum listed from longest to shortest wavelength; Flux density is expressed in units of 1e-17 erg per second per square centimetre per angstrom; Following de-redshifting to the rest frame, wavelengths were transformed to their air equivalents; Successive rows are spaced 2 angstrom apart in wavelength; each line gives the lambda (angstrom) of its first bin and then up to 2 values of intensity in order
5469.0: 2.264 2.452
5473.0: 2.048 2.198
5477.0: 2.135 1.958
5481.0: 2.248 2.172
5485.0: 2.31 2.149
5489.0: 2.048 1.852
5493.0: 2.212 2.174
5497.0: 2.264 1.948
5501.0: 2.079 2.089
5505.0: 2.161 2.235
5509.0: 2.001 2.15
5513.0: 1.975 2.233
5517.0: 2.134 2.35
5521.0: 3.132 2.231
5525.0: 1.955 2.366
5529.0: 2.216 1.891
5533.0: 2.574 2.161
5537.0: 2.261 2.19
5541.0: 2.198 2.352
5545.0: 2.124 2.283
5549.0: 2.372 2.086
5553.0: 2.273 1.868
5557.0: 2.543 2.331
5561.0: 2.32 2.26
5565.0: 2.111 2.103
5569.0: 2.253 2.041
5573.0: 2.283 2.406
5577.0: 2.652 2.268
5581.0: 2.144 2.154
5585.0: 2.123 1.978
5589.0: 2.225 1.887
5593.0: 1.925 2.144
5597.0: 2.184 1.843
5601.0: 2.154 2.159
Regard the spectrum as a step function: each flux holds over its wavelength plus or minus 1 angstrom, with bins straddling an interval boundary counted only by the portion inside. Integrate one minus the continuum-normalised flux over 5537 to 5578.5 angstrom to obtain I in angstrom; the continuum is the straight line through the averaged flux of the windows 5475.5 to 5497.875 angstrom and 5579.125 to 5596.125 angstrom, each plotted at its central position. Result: -3.0 angstrom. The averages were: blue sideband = 2.14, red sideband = 2.08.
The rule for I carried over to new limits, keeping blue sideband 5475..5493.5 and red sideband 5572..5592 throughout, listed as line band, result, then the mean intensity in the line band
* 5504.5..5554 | -1.68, 2.24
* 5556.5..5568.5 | -0.39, 2.27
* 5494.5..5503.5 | 0.11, 2.11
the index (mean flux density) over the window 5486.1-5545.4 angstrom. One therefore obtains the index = 2.19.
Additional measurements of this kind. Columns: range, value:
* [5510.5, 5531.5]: 2.25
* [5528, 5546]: 2.22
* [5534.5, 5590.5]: 2.22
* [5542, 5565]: 2.25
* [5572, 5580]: 2.4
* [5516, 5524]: 2.46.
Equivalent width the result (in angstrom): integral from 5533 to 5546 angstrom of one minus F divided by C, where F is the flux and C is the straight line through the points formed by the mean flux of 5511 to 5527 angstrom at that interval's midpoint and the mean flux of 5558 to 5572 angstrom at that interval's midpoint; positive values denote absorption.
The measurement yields 0.0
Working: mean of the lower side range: 2.28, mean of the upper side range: 2.2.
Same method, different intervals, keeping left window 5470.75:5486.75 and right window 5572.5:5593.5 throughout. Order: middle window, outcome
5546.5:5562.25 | -0.5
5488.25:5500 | 0.5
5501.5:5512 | 0.3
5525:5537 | -0.2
